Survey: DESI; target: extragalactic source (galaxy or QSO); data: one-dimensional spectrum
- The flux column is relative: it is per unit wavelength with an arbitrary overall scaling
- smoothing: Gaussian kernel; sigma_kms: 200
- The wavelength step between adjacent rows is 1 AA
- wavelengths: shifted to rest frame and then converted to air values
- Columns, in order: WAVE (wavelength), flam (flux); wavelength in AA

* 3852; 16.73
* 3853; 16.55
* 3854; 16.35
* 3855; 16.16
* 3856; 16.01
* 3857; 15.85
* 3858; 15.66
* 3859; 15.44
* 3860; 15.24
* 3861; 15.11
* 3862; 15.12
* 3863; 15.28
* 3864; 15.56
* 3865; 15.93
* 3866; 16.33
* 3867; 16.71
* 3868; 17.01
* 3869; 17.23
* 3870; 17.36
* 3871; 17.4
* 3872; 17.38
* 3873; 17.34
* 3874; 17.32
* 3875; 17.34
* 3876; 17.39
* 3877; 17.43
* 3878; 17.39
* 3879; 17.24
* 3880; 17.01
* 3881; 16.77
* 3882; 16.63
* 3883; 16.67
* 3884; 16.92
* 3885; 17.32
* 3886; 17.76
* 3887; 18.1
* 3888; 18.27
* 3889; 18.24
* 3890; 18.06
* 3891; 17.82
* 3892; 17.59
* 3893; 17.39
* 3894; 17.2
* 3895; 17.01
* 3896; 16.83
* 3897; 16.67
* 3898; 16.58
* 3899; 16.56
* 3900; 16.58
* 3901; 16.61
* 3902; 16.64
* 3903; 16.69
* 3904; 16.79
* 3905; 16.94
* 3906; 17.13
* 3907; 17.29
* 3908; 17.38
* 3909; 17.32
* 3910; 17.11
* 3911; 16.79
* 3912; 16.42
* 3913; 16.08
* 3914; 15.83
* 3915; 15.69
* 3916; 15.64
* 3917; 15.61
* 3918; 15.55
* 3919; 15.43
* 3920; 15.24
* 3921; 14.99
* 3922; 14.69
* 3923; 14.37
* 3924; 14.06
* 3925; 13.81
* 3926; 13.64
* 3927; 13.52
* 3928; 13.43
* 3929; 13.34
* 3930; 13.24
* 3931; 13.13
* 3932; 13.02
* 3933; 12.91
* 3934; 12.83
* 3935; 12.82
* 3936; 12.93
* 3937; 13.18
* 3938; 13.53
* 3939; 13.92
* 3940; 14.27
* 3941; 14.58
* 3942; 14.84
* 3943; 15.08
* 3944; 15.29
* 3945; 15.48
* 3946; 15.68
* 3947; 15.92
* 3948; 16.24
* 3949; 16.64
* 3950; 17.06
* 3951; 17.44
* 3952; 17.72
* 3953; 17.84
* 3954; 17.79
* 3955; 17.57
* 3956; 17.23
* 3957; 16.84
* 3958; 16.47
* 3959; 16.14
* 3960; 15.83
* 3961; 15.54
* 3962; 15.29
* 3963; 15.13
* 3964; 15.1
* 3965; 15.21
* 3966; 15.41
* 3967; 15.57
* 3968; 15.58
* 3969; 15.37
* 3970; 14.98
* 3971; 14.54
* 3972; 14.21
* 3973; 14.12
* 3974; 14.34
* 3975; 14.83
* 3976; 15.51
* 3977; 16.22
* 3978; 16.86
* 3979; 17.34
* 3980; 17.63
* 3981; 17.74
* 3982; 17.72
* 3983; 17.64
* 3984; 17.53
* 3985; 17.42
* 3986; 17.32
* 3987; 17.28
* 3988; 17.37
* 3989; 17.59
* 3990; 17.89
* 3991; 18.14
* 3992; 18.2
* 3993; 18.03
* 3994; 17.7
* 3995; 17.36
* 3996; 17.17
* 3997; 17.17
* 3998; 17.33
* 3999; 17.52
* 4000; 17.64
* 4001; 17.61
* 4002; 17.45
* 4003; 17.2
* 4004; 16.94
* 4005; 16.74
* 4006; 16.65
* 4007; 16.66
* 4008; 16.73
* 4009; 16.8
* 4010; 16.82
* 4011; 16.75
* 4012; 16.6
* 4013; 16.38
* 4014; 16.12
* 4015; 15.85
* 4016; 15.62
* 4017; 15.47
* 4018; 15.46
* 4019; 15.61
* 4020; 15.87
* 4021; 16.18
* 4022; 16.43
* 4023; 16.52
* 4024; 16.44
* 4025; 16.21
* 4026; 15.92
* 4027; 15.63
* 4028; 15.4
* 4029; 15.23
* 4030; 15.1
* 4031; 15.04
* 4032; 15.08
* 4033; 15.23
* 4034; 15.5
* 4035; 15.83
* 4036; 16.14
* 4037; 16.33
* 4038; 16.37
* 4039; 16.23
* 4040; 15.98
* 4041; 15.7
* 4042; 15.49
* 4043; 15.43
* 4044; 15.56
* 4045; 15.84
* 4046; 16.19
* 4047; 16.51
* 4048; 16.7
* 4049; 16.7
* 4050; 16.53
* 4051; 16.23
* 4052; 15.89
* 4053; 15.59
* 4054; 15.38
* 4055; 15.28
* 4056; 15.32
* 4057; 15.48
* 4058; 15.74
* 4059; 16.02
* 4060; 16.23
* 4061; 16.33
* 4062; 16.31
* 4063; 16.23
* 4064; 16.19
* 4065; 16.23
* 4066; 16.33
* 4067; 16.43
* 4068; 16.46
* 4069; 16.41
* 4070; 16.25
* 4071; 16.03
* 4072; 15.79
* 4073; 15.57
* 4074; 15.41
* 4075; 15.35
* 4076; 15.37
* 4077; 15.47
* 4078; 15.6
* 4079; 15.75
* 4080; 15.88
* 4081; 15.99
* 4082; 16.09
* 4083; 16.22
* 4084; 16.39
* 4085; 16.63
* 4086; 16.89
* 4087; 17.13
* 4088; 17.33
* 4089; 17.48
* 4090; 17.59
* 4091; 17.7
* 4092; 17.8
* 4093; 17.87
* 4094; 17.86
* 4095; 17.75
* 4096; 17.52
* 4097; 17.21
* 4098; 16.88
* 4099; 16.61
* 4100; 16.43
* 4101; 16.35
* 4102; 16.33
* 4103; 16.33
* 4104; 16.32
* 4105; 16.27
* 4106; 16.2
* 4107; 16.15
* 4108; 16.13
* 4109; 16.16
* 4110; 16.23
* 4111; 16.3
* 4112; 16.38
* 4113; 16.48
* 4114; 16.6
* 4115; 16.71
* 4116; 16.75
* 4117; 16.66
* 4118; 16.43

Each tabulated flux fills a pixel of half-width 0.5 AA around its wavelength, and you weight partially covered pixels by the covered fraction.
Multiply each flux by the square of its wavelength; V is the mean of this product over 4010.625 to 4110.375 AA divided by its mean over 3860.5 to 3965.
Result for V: 1.09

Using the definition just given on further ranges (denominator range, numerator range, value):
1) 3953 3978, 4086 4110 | 1.15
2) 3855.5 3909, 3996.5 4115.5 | 1.05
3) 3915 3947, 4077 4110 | 1.27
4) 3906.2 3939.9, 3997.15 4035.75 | 1.16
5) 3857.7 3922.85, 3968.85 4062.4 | 1.04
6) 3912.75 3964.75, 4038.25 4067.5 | 1.12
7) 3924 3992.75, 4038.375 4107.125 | 1.10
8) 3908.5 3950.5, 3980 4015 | 1.21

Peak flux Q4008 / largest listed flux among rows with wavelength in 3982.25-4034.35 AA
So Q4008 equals 18.2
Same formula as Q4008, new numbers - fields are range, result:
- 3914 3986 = 17.84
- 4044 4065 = 16.7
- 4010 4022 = 16.82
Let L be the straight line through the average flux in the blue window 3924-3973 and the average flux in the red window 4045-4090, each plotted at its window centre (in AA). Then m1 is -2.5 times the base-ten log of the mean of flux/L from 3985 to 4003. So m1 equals -0.14 mag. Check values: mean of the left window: 15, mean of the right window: 16.1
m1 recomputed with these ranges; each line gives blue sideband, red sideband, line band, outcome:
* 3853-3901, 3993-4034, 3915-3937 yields 0.19 mag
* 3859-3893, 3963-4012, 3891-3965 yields 0.08 mag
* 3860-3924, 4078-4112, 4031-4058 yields 0.06 mag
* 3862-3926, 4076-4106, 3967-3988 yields 0.03 mag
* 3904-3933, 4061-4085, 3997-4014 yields -0.09 mag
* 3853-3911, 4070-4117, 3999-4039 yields 0.03 mag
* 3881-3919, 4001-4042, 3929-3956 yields 0.11 mag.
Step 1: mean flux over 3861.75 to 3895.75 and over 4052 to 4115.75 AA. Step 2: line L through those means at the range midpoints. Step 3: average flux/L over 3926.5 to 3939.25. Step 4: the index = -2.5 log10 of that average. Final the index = 0.27 mag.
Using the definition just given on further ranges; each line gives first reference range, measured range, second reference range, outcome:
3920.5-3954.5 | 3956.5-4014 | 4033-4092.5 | -0.091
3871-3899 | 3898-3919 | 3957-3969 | 0.019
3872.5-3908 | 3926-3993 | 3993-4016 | 0.091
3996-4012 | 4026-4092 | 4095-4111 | 0.047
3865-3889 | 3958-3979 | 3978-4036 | 0.100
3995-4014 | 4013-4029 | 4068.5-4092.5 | 0.063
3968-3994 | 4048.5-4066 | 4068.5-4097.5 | 0.039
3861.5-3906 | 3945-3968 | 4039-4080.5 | 0.017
